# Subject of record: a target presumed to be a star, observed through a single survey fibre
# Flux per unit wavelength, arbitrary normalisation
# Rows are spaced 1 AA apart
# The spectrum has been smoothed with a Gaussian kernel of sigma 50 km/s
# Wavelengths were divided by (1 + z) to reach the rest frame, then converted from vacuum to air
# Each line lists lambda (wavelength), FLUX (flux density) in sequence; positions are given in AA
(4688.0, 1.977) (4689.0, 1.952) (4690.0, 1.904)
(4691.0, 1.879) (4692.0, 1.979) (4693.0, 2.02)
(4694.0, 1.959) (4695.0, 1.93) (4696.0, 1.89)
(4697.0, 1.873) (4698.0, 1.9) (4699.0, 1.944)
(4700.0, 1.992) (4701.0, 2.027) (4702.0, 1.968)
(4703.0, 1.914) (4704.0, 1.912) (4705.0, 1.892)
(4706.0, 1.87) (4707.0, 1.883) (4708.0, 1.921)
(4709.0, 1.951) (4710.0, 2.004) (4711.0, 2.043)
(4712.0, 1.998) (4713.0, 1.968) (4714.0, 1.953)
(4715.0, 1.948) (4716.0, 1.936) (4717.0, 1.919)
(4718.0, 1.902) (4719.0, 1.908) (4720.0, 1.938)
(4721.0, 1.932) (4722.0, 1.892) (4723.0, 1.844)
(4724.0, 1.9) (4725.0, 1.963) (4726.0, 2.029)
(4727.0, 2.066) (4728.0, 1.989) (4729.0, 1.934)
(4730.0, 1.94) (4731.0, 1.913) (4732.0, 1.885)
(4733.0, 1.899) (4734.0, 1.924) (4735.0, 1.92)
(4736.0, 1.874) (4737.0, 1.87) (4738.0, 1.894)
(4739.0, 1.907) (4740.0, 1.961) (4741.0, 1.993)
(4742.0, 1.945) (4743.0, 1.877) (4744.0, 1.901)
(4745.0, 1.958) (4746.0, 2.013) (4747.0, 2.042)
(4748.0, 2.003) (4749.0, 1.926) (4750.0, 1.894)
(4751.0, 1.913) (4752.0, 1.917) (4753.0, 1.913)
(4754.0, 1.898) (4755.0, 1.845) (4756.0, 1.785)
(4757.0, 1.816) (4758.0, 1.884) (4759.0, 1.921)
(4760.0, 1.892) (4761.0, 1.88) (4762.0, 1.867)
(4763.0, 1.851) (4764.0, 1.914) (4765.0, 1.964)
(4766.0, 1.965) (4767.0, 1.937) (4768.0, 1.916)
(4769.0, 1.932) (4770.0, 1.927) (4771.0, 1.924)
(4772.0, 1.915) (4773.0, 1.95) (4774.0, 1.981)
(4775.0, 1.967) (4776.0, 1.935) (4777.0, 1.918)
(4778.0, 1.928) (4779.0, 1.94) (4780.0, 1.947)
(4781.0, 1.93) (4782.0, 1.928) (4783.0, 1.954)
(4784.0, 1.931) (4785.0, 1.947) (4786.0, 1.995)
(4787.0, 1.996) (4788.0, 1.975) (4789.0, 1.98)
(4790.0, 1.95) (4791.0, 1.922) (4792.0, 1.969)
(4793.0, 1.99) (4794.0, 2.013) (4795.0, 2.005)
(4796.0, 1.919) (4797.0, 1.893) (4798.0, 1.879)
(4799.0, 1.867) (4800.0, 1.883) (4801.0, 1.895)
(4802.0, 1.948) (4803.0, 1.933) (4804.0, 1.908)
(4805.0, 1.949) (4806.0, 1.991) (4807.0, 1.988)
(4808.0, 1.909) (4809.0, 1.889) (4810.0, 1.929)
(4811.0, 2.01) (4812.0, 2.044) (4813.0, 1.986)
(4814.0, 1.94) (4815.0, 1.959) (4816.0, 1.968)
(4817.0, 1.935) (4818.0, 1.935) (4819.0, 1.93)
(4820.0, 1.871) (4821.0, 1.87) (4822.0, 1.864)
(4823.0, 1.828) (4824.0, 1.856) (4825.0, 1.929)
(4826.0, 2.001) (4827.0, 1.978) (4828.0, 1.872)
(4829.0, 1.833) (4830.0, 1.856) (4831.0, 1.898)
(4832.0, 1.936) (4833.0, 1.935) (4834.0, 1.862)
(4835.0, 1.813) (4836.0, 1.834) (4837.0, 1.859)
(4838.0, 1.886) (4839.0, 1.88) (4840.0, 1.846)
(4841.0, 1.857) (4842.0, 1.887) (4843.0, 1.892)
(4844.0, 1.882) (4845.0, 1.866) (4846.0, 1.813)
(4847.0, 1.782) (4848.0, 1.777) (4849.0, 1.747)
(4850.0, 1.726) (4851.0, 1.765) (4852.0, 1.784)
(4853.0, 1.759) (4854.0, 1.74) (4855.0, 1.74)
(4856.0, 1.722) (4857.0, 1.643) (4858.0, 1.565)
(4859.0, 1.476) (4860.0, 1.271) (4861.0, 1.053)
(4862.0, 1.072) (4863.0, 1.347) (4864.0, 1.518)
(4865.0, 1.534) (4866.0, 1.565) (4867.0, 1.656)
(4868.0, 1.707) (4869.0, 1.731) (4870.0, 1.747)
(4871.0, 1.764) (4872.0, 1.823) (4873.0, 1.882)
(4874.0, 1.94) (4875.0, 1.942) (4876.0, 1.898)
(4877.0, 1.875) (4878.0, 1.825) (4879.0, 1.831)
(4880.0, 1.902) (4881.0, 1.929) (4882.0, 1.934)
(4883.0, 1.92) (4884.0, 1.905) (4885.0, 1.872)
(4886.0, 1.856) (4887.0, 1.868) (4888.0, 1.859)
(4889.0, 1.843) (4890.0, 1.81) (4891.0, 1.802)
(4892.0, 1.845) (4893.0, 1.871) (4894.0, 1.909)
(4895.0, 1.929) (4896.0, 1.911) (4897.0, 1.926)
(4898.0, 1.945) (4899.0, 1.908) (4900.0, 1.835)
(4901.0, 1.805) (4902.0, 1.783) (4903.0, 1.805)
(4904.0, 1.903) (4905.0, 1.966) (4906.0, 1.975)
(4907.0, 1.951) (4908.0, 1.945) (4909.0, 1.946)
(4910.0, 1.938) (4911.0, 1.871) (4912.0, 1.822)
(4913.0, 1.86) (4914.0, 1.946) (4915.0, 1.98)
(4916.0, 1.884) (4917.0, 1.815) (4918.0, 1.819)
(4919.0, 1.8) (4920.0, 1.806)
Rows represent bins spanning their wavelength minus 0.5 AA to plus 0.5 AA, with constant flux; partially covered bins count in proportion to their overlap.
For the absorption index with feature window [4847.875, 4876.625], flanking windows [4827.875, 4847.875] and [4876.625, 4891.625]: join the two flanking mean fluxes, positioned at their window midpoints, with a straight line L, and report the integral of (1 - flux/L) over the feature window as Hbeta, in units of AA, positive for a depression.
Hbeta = 3.31 AA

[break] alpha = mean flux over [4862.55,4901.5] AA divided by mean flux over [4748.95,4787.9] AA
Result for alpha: 0.9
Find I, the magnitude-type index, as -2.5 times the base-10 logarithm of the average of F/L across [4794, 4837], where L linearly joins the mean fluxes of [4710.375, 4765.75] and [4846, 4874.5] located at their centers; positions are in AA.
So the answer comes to -0.10 mag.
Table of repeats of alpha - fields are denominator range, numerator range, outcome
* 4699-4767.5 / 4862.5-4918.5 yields 0.96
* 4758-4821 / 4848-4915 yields 0.92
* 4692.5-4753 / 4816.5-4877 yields 0.91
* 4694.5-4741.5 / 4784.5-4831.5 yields 1.00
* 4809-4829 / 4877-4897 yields 0.97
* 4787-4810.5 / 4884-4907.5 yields 0.97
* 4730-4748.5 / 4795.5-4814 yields 1.00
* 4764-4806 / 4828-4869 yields 0.88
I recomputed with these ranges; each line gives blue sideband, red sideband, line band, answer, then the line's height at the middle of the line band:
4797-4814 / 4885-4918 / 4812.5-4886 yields 0.07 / 1.91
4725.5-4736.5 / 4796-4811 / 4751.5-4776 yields 0.01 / 1.93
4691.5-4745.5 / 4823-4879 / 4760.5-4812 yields -0.05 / 1.85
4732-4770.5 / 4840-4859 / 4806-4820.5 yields -0.07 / 1.82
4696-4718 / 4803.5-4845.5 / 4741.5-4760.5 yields 0.01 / 1.93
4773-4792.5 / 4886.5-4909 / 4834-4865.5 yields 0.13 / 1.91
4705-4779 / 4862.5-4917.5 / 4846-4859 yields 0.09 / 1.86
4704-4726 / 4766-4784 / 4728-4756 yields 0.01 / 1.94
